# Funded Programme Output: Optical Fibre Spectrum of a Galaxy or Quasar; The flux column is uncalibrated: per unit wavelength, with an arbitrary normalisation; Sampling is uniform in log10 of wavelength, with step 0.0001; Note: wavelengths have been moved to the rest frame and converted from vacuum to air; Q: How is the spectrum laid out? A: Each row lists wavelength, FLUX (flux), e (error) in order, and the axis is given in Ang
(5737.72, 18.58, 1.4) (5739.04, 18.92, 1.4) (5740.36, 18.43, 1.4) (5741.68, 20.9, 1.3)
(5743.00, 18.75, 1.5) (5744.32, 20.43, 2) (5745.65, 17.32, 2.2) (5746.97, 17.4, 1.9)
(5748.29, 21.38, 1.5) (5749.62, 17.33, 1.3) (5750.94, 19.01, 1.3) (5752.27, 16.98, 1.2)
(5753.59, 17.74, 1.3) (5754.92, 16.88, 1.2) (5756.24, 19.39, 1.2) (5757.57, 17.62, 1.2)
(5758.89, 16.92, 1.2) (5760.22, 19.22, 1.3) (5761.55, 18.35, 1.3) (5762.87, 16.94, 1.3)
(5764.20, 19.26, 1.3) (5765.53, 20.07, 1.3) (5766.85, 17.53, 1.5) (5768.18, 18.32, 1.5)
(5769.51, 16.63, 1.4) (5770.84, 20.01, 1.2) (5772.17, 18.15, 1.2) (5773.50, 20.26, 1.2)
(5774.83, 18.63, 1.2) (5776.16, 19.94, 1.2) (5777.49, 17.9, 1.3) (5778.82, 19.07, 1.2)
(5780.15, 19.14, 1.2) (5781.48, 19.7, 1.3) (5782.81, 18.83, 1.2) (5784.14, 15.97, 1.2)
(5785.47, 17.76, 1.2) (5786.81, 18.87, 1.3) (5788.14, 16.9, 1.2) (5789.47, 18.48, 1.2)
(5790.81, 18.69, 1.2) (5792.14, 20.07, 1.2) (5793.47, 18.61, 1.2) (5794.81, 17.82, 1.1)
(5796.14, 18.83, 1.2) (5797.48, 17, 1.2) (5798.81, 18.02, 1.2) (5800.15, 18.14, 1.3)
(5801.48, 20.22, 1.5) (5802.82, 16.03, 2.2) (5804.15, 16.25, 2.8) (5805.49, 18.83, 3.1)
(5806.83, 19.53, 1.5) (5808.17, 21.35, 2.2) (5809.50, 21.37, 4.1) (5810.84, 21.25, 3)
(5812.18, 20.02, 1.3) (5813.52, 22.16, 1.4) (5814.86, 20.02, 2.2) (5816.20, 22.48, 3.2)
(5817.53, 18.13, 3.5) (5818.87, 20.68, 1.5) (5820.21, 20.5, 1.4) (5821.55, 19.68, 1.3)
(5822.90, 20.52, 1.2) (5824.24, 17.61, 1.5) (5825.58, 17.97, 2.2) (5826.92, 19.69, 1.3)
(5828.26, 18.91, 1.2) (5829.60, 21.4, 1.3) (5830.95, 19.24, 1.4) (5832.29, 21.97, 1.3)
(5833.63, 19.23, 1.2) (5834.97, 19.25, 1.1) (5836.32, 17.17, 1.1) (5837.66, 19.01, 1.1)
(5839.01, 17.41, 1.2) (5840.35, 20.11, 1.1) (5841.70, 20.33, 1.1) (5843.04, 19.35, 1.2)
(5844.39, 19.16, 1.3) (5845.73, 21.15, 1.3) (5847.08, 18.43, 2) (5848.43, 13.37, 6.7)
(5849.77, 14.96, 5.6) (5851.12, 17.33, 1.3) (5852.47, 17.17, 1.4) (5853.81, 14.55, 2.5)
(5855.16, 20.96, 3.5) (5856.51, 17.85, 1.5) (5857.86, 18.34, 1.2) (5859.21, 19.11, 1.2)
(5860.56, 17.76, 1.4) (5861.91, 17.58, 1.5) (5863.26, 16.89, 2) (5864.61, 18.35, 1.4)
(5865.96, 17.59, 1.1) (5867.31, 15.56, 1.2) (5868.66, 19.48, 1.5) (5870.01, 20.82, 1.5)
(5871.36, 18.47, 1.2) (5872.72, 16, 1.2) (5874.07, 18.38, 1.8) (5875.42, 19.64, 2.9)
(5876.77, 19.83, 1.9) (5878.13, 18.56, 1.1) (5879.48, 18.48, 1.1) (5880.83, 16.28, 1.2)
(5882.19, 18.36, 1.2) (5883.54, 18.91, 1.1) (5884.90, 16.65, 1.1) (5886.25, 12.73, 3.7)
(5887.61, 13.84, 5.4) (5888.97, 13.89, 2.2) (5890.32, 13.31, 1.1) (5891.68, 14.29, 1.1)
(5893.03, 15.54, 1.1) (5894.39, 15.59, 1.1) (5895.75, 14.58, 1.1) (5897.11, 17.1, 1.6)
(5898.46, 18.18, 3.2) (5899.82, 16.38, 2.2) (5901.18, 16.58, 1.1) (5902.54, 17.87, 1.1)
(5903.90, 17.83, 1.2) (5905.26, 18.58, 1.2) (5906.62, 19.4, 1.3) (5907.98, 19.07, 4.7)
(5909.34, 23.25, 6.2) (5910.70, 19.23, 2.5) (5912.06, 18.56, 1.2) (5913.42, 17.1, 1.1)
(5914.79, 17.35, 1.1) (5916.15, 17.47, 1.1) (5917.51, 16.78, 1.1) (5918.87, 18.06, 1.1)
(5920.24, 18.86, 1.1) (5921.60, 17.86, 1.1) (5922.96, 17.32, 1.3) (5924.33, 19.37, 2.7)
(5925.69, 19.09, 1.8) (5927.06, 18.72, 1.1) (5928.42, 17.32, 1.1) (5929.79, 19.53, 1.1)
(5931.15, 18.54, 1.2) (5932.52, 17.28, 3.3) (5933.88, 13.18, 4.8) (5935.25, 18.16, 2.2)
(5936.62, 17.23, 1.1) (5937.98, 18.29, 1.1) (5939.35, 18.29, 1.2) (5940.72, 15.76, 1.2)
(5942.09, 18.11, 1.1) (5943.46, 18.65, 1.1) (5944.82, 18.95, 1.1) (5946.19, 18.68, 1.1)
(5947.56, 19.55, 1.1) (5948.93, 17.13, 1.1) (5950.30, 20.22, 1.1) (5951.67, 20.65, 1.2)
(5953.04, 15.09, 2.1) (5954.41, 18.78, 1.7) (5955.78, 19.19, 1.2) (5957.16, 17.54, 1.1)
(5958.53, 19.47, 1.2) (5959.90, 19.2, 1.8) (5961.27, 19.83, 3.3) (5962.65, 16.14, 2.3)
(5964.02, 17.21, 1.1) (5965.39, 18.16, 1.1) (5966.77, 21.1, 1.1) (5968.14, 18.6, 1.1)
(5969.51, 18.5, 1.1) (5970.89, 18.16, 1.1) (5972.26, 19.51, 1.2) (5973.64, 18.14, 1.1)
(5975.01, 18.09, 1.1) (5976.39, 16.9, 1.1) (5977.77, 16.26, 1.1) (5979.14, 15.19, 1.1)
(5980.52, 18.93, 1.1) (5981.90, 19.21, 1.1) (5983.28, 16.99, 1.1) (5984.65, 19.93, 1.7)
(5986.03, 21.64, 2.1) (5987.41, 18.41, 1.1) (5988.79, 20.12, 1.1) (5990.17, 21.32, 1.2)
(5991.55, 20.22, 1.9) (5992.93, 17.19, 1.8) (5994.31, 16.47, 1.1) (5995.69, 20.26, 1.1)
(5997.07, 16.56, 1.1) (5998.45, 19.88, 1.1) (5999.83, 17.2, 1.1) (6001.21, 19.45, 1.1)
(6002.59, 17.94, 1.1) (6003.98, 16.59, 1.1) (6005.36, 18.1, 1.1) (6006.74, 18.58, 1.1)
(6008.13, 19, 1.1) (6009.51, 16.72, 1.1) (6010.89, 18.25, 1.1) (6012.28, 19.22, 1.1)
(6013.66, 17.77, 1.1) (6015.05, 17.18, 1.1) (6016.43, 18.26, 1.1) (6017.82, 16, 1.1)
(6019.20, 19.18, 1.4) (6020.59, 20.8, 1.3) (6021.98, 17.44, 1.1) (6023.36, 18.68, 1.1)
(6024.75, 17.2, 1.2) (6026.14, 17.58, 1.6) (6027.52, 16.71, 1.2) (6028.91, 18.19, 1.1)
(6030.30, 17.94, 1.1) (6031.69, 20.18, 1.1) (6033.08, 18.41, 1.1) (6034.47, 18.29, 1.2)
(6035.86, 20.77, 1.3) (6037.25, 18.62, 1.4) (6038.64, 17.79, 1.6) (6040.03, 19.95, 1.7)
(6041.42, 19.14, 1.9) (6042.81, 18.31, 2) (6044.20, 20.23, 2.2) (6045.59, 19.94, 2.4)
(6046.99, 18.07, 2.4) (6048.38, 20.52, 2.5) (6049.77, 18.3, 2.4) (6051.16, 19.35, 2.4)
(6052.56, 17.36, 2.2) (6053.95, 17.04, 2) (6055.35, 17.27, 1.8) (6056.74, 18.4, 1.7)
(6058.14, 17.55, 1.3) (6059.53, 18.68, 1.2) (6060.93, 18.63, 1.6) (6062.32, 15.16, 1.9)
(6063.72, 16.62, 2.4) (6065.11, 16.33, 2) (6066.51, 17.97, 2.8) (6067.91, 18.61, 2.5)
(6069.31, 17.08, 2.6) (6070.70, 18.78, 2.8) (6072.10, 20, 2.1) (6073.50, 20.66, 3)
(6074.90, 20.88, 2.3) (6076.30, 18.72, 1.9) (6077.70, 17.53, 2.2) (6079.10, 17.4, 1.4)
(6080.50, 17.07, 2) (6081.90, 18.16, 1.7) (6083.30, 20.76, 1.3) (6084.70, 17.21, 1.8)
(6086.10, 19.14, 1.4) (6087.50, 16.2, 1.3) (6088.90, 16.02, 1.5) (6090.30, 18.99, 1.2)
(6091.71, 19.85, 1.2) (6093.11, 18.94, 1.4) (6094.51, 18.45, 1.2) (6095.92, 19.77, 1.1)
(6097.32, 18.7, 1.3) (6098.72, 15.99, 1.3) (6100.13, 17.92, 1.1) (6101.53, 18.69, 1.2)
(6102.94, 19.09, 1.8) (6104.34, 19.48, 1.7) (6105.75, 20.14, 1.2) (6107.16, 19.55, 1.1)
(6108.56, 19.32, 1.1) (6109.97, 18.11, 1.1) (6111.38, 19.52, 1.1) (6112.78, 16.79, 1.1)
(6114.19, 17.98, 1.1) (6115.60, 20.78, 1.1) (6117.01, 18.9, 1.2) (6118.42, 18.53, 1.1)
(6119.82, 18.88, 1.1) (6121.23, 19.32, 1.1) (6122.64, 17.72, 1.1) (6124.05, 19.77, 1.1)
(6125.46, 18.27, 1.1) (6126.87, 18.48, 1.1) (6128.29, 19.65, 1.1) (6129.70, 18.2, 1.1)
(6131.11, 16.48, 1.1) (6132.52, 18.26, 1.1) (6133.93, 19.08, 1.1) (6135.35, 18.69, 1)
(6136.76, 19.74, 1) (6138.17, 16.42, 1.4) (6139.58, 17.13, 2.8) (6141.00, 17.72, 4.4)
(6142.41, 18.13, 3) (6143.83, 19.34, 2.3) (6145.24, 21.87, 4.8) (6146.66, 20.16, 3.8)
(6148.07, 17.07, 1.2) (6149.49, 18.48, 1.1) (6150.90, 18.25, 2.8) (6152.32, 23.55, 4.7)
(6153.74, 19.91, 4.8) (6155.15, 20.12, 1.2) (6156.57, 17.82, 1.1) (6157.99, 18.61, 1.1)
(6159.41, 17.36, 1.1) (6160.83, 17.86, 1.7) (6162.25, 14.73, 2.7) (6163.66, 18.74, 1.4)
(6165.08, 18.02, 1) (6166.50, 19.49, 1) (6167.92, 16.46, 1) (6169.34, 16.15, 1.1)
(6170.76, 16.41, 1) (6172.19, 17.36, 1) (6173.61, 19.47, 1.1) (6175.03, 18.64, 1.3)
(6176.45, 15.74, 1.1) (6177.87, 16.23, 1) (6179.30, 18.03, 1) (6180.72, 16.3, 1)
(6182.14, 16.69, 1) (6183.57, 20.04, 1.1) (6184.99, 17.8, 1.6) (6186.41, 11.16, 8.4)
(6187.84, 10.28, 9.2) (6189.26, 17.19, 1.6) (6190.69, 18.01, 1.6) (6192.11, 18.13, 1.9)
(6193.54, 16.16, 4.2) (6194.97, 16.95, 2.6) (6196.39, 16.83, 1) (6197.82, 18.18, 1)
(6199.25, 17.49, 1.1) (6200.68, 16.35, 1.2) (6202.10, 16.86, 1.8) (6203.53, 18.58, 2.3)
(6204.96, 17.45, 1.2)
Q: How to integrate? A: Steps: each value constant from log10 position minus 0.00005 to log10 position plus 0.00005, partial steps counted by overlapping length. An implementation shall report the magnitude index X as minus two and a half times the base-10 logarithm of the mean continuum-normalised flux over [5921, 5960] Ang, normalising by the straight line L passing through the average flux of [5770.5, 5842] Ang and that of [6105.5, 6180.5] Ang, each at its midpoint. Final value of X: 0.04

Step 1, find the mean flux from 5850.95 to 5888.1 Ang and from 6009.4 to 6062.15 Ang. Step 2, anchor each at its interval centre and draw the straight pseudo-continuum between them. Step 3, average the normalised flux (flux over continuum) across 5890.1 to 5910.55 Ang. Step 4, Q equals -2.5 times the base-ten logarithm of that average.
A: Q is 0.033 mag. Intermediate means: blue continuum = 17.7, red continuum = 18.4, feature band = 17.3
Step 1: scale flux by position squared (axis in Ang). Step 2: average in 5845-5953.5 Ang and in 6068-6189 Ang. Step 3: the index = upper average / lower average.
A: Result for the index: 1.12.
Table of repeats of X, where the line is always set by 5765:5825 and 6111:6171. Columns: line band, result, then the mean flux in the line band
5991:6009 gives 0.03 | 18.2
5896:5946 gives 0.05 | 18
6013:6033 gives 0.03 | 18.1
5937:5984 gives 0.03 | 18.2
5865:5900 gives 0.12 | 16.9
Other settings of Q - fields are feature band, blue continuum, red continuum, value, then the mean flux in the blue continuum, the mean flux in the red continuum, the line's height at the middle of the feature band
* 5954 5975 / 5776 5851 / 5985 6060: 0.00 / 19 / 18.5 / 18.7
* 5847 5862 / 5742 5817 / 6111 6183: 0.09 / 18.8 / 18.3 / 18.7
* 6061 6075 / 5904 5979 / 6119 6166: 0.02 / 18.3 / 18.6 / 18.5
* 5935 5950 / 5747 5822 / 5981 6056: 0.03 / 18.8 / 18.6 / 18.6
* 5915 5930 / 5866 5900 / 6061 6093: -0.06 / 16.9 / 18.2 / 17.1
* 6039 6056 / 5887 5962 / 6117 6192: -0.05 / 17.7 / 18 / 17.9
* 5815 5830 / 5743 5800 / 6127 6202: -0.08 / 18.4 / 17.7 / 18.3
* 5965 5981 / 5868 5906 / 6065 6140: -0.03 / 17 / 18.5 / 17.6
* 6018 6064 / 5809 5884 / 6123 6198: -0.01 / 18.8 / 17.8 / 18.2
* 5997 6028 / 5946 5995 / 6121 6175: 0.03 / 18.5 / 18.4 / 18.5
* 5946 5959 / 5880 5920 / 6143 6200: -0.09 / 17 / 17.7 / 17.1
